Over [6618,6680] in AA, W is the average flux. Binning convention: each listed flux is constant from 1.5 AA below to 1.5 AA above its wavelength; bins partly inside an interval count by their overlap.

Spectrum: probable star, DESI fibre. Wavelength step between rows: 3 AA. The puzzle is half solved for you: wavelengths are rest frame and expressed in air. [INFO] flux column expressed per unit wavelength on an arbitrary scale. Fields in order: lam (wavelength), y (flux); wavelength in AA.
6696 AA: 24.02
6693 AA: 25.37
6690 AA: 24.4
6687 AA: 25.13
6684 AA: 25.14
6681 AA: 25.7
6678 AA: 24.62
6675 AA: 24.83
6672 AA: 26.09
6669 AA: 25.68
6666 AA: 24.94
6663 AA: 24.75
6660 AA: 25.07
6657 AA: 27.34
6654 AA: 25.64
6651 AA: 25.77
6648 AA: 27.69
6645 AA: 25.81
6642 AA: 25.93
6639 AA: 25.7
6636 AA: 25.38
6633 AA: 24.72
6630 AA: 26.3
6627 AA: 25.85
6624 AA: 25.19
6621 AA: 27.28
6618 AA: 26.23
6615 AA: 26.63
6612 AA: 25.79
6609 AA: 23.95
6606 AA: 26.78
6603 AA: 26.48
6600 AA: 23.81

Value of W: 25.7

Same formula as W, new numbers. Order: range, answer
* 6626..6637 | 25.6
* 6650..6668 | 25.6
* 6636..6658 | 26.2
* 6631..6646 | 25.5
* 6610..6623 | 26.3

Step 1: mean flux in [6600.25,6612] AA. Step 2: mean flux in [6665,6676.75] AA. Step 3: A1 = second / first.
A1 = 1.0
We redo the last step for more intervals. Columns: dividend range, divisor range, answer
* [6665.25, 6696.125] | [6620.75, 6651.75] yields 0.97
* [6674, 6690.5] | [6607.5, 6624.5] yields 0.97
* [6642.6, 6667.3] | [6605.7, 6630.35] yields 1.00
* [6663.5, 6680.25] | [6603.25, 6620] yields 0.97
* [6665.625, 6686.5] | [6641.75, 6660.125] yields 0.96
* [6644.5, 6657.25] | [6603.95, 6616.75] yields 1.02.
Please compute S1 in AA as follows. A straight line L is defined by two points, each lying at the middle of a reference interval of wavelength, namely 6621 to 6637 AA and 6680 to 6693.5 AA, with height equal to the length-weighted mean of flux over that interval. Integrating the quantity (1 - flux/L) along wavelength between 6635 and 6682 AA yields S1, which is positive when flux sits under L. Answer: -0.6 AA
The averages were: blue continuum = 25.7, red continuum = 25.1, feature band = 25.7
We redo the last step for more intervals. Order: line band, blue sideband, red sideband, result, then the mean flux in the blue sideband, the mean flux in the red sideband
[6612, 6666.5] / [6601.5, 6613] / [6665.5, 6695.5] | -0.9 AA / 25.7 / 25.2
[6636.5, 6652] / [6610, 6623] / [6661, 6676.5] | -0.2 AA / 26.3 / 25.3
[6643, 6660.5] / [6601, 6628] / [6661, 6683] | -0.5 AA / 26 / 25.2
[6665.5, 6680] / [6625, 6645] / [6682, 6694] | 0.0 AA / 25.6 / 25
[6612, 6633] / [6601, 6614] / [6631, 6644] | -0.4 AA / 25.7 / 25.5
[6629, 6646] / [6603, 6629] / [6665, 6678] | 0.1 AA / 26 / 25.3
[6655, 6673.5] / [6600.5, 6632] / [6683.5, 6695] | -0.3 AA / 26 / 25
